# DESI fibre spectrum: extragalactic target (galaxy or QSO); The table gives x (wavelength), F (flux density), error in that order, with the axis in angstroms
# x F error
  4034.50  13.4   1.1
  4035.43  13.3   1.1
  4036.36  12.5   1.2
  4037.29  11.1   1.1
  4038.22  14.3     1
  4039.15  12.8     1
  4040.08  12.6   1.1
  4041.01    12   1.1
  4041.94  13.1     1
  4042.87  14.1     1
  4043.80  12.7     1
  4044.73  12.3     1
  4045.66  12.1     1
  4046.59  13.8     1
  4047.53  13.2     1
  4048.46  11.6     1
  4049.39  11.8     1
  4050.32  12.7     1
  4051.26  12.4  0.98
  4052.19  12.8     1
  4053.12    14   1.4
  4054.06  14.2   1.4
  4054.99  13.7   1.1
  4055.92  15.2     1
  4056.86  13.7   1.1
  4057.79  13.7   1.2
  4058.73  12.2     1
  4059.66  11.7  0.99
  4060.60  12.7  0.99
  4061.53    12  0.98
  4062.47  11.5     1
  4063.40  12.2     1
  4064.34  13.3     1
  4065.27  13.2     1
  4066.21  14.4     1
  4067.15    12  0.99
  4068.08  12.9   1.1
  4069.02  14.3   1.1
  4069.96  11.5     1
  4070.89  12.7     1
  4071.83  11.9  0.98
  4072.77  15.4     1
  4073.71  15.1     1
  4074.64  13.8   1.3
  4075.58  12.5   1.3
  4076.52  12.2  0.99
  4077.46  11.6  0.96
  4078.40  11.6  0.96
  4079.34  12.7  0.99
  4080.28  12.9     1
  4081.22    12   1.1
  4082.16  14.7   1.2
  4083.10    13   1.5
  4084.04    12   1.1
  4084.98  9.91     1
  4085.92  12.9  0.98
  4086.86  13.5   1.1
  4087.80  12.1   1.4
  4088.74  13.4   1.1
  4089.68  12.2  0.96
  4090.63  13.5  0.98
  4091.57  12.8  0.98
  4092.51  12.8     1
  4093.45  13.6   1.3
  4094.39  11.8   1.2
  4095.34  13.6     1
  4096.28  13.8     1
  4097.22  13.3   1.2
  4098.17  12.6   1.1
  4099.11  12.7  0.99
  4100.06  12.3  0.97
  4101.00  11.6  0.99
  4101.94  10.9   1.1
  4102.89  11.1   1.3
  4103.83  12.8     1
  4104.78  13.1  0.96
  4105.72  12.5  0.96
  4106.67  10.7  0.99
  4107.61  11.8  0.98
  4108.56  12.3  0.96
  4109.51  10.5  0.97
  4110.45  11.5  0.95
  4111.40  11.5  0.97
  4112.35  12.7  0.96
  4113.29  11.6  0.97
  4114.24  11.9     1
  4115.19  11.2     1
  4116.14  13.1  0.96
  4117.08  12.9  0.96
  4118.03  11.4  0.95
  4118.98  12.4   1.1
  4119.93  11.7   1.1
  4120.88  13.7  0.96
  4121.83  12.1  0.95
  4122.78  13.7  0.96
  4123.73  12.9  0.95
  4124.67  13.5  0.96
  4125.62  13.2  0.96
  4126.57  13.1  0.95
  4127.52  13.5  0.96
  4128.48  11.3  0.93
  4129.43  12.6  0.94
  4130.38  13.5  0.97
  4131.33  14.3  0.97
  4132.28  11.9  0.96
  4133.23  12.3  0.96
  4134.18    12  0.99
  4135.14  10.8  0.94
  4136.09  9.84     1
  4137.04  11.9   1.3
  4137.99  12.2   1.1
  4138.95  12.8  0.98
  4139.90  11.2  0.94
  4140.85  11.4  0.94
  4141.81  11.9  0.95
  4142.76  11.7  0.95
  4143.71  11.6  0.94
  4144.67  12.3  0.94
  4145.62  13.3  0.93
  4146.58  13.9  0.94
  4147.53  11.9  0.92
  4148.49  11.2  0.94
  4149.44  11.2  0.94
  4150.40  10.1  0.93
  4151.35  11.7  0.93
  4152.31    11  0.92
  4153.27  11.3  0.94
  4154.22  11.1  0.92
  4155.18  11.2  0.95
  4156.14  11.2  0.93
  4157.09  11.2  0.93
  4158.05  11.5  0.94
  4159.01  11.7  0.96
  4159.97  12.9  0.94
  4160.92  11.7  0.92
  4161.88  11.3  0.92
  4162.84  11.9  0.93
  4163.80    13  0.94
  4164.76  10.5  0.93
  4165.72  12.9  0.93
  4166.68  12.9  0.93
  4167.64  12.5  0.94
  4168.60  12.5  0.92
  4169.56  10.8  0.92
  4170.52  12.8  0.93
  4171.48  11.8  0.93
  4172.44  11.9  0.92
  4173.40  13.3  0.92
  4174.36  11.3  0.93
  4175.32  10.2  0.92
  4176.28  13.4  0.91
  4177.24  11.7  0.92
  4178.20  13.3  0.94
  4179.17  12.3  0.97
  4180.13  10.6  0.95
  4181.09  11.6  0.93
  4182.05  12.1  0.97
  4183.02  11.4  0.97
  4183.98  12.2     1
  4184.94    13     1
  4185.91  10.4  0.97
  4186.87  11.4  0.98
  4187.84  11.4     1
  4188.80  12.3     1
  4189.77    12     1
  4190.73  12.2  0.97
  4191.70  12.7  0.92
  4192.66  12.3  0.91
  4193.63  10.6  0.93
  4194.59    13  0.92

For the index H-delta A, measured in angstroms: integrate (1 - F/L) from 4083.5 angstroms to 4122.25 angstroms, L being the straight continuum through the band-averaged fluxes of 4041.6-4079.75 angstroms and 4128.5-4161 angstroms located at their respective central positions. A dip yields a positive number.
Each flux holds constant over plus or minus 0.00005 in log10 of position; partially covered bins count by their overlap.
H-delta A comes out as 0.29 angstroms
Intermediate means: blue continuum 12.9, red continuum 11.8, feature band 12.3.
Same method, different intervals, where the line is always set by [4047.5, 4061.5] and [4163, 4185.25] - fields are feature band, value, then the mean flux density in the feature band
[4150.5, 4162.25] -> 0.7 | 11.4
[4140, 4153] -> 0.6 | 11.8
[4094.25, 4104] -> 0.2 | 12.4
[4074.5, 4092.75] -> 0.3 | 12.6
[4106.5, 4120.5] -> 0.8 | 11.8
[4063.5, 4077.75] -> -0.3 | 13.1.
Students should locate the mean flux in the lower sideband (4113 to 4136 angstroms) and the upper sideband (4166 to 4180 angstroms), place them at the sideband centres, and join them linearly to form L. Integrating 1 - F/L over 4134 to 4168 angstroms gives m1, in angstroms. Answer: 1.6 angstroms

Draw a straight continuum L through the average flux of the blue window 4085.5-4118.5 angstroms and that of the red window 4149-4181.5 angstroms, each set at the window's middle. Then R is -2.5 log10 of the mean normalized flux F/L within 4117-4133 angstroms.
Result -0.06 mag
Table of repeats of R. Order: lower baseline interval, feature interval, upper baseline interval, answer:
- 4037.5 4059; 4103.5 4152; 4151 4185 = 0.01 mag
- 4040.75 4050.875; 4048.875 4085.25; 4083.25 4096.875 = -0.02 mag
